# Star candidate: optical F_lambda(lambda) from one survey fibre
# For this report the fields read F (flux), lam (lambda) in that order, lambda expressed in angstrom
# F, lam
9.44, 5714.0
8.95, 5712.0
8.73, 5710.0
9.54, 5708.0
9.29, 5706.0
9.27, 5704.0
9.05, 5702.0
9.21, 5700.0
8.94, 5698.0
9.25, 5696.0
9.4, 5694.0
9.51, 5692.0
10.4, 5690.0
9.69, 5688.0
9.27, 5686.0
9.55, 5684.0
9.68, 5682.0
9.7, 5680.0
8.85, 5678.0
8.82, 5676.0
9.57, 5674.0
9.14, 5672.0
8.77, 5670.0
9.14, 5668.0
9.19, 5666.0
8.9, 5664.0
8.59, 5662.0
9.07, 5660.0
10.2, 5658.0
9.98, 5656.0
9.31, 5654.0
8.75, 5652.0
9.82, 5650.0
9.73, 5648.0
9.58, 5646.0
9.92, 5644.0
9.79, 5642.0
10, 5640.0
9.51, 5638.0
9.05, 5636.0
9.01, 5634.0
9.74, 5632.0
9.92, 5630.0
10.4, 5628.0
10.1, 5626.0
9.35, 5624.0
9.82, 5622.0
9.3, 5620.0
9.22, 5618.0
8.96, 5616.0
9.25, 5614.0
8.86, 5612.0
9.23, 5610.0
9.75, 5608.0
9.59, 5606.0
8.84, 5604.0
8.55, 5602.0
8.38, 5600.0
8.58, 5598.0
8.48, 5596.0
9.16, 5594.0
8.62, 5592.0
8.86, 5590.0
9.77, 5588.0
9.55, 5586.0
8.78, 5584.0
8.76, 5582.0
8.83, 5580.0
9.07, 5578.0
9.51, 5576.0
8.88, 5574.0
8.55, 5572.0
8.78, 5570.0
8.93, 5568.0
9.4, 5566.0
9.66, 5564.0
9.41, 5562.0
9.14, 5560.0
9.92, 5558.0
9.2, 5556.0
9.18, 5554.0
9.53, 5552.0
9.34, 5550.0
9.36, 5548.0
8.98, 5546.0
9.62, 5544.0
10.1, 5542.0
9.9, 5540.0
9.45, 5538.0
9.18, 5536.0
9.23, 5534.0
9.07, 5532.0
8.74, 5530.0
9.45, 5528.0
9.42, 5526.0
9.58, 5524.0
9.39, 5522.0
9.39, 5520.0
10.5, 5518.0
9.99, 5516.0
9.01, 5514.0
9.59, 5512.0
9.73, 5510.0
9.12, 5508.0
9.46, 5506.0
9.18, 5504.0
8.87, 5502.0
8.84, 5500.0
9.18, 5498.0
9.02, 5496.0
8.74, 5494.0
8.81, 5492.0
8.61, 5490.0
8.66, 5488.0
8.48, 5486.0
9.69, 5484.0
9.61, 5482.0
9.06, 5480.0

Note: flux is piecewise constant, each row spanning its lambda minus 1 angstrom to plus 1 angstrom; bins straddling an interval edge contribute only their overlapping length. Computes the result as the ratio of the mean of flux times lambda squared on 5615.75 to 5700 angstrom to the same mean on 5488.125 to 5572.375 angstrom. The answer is 1.1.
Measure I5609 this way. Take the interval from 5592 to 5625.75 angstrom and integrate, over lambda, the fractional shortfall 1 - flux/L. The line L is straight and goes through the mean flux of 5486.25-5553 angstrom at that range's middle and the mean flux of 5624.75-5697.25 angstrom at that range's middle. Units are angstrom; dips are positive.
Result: 1.15 angstrom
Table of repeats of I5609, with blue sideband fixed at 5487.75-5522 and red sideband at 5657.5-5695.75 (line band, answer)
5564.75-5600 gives 1.2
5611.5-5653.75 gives -1.0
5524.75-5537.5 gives 0.1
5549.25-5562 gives -0.2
